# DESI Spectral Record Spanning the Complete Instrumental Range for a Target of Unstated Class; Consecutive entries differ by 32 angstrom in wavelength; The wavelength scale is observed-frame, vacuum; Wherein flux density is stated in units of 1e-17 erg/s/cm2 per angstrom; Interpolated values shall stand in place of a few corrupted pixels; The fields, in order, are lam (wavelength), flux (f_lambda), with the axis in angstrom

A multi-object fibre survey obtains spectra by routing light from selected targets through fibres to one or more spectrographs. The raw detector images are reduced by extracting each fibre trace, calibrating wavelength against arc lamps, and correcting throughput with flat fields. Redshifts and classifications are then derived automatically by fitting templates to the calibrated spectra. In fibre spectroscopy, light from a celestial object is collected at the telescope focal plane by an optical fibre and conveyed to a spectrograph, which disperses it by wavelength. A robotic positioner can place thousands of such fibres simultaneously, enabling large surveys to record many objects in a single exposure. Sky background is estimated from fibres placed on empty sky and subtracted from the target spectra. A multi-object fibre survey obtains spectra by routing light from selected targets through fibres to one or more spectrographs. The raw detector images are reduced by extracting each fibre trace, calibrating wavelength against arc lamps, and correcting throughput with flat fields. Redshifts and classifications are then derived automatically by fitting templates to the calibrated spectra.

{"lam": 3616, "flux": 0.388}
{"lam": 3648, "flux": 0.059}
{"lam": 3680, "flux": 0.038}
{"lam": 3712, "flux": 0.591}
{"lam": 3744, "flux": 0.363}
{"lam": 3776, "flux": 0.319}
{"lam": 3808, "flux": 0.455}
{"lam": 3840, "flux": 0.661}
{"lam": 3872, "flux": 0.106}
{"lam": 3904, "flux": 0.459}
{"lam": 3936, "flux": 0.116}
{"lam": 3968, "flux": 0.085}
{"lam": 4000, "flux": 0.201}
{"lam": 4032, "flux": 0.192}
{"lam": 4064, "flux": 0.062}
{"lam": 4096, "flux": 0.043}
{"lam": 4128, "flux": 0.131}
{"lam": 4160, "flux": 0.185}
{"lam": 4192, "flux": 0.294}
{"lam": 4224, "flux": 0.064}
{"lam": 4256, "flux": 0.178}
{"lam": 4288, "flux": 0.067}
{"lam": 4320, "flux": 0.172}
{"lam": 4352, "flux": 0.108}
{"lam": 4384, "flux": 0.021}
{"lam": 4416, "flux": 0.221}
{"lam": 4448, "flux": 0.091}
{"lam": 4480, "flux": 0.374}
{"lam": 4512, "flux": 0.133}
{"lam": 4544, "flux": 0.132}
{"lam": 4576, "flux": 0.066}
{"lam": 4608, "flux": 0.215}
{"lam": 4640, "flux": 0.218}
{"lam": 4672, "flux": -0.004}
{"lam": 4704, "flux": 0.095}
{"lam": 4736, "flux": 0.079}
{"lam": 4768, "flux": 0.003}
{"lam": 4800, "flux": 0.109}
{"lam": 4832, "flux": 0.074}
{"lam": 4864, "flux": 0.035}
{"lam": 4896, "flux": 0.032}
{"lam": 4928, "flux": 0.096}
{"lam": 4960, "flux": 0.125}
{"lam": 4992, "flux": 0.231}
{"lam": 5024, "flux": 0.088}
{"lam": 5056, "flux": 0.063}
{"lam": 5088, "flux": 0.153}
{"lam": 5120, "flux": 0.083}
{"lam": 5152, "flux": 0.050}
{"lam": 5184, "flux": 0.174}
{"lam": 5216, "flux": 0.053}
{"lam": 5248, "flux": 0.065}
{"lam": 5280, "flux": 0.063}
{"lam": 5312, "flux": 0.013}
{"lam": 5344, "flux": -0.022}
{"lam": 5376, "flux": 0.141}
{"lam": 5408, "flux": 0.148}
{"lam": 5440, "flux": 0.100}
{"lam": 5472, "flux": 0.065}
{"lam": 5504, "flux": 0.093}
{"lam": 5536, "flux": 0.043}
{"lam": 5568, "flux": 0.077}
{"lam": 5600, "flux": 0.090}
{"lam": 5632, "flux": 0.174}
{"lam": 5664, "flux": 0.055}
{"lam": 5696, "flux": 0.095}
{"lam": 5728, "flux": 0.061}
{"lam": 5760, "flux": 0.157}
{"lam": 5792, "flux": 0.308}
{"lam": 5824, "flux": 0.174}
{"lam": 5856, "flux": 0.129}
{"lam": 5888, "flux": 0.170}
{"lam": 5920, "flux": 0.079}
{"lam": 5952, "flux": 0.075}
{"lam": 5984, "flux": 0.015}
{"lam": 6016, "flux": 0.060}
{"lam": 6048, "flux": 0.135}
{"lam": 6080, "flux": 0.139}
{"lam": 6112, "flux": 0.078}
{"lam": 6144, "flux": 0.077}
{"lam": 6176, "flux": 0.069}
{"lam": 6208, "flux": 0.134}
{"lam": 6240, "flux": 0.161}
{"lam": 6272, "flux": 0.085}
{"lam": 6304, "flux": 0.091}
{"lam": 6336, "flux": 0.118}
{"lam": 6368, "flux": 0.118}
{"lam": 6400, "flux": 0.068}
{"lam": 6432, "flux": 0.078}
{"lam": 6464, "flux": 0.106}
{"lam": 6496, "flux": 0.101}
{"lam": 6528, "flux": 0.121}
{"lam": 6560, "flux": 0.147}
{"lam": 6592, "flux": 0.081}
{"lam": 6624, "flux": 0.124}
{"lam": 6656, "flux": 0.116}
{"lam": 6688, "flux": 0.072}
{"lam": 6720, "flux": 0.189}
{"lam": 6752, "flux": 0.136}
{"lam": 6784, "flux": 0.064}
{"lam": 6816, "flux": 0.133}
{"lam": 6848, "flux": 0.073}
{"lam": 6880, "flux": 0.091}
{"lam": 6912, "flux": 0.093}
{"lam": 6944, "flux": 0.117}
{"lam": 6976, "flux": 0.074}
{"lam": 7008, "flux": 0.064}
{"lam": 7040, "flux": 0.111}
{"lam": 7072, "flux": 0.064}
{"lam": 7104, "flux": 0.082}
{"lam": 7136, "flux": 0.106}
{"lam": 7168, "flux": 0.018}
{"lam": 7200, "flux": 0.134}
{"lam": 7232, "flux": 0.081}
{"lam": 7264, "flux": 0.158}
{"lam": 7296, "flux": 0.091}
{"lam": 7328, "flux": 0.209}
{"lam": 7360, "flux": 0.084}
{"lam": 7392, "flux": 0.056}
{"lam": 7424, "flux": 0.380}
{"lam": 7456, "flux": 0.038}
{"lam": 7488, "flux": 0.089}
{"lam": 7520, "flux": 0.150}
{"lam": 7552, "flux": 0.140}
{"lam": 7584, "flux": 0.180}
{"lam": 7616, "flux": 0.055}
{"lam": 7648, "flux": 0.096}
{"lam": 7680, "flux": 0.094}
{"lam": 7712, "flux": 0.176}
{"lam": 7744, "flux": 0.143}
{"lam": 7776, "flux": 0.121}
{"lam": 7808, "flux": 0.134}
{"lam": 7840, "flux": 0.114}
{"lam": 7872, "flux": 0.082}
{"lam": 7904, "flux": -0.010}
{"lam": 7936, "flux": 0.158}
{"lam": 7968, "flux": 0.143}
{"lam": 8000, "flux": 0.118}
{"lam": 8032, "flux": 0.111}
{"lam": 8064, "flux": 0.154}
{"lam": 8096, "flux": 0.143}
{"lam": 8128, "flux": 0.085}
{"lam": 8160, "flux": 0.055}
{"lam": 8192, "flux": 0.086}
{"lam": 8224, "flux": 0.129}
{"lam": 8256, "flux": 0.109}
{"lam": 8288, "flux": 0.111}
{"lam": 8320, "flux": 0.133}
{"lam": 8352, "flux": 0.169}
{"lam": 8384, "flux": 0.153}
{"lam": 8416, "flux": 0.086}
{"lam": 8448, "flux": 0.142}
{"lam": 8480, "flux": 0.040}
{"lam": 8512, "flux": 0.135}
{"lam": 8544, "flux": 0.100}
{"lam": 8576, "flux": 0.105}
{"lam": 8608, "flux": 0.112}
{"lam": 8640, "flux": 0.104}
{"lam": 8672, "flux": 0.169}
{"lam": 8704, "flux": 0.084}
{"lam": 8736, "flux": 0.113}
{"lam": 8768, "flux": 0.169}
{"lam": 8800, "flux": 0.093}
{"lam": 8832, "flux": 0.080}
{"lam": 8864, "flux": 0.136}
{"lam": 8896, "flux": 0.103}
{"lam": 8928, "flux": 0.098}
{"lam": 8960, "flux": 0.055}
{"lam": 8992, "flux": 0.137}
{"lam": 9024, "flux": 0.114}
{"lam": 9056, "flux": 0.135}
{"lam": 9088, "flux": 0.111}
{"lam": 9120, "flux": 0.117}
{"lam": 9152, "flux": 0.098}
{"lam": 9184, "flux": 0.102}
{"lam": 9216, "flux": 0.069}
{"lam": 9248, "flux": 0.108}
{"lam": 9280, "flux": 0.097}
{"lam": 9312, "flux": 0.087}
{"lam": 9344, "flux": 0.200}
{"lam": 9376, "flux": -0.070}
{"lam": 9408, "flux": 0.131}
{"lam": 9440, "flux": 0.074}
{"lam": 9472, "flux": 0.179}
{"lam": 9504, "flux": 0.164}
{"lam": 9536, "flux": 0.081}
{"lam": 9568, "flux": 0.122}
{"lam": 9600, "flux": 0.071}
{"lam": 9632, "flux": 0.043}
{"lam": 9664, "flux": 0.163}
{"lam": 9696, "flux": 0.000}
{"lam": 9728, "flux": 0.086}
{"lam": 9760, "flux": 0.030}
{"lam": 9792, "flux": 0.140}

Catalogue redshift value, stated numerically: 0.99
